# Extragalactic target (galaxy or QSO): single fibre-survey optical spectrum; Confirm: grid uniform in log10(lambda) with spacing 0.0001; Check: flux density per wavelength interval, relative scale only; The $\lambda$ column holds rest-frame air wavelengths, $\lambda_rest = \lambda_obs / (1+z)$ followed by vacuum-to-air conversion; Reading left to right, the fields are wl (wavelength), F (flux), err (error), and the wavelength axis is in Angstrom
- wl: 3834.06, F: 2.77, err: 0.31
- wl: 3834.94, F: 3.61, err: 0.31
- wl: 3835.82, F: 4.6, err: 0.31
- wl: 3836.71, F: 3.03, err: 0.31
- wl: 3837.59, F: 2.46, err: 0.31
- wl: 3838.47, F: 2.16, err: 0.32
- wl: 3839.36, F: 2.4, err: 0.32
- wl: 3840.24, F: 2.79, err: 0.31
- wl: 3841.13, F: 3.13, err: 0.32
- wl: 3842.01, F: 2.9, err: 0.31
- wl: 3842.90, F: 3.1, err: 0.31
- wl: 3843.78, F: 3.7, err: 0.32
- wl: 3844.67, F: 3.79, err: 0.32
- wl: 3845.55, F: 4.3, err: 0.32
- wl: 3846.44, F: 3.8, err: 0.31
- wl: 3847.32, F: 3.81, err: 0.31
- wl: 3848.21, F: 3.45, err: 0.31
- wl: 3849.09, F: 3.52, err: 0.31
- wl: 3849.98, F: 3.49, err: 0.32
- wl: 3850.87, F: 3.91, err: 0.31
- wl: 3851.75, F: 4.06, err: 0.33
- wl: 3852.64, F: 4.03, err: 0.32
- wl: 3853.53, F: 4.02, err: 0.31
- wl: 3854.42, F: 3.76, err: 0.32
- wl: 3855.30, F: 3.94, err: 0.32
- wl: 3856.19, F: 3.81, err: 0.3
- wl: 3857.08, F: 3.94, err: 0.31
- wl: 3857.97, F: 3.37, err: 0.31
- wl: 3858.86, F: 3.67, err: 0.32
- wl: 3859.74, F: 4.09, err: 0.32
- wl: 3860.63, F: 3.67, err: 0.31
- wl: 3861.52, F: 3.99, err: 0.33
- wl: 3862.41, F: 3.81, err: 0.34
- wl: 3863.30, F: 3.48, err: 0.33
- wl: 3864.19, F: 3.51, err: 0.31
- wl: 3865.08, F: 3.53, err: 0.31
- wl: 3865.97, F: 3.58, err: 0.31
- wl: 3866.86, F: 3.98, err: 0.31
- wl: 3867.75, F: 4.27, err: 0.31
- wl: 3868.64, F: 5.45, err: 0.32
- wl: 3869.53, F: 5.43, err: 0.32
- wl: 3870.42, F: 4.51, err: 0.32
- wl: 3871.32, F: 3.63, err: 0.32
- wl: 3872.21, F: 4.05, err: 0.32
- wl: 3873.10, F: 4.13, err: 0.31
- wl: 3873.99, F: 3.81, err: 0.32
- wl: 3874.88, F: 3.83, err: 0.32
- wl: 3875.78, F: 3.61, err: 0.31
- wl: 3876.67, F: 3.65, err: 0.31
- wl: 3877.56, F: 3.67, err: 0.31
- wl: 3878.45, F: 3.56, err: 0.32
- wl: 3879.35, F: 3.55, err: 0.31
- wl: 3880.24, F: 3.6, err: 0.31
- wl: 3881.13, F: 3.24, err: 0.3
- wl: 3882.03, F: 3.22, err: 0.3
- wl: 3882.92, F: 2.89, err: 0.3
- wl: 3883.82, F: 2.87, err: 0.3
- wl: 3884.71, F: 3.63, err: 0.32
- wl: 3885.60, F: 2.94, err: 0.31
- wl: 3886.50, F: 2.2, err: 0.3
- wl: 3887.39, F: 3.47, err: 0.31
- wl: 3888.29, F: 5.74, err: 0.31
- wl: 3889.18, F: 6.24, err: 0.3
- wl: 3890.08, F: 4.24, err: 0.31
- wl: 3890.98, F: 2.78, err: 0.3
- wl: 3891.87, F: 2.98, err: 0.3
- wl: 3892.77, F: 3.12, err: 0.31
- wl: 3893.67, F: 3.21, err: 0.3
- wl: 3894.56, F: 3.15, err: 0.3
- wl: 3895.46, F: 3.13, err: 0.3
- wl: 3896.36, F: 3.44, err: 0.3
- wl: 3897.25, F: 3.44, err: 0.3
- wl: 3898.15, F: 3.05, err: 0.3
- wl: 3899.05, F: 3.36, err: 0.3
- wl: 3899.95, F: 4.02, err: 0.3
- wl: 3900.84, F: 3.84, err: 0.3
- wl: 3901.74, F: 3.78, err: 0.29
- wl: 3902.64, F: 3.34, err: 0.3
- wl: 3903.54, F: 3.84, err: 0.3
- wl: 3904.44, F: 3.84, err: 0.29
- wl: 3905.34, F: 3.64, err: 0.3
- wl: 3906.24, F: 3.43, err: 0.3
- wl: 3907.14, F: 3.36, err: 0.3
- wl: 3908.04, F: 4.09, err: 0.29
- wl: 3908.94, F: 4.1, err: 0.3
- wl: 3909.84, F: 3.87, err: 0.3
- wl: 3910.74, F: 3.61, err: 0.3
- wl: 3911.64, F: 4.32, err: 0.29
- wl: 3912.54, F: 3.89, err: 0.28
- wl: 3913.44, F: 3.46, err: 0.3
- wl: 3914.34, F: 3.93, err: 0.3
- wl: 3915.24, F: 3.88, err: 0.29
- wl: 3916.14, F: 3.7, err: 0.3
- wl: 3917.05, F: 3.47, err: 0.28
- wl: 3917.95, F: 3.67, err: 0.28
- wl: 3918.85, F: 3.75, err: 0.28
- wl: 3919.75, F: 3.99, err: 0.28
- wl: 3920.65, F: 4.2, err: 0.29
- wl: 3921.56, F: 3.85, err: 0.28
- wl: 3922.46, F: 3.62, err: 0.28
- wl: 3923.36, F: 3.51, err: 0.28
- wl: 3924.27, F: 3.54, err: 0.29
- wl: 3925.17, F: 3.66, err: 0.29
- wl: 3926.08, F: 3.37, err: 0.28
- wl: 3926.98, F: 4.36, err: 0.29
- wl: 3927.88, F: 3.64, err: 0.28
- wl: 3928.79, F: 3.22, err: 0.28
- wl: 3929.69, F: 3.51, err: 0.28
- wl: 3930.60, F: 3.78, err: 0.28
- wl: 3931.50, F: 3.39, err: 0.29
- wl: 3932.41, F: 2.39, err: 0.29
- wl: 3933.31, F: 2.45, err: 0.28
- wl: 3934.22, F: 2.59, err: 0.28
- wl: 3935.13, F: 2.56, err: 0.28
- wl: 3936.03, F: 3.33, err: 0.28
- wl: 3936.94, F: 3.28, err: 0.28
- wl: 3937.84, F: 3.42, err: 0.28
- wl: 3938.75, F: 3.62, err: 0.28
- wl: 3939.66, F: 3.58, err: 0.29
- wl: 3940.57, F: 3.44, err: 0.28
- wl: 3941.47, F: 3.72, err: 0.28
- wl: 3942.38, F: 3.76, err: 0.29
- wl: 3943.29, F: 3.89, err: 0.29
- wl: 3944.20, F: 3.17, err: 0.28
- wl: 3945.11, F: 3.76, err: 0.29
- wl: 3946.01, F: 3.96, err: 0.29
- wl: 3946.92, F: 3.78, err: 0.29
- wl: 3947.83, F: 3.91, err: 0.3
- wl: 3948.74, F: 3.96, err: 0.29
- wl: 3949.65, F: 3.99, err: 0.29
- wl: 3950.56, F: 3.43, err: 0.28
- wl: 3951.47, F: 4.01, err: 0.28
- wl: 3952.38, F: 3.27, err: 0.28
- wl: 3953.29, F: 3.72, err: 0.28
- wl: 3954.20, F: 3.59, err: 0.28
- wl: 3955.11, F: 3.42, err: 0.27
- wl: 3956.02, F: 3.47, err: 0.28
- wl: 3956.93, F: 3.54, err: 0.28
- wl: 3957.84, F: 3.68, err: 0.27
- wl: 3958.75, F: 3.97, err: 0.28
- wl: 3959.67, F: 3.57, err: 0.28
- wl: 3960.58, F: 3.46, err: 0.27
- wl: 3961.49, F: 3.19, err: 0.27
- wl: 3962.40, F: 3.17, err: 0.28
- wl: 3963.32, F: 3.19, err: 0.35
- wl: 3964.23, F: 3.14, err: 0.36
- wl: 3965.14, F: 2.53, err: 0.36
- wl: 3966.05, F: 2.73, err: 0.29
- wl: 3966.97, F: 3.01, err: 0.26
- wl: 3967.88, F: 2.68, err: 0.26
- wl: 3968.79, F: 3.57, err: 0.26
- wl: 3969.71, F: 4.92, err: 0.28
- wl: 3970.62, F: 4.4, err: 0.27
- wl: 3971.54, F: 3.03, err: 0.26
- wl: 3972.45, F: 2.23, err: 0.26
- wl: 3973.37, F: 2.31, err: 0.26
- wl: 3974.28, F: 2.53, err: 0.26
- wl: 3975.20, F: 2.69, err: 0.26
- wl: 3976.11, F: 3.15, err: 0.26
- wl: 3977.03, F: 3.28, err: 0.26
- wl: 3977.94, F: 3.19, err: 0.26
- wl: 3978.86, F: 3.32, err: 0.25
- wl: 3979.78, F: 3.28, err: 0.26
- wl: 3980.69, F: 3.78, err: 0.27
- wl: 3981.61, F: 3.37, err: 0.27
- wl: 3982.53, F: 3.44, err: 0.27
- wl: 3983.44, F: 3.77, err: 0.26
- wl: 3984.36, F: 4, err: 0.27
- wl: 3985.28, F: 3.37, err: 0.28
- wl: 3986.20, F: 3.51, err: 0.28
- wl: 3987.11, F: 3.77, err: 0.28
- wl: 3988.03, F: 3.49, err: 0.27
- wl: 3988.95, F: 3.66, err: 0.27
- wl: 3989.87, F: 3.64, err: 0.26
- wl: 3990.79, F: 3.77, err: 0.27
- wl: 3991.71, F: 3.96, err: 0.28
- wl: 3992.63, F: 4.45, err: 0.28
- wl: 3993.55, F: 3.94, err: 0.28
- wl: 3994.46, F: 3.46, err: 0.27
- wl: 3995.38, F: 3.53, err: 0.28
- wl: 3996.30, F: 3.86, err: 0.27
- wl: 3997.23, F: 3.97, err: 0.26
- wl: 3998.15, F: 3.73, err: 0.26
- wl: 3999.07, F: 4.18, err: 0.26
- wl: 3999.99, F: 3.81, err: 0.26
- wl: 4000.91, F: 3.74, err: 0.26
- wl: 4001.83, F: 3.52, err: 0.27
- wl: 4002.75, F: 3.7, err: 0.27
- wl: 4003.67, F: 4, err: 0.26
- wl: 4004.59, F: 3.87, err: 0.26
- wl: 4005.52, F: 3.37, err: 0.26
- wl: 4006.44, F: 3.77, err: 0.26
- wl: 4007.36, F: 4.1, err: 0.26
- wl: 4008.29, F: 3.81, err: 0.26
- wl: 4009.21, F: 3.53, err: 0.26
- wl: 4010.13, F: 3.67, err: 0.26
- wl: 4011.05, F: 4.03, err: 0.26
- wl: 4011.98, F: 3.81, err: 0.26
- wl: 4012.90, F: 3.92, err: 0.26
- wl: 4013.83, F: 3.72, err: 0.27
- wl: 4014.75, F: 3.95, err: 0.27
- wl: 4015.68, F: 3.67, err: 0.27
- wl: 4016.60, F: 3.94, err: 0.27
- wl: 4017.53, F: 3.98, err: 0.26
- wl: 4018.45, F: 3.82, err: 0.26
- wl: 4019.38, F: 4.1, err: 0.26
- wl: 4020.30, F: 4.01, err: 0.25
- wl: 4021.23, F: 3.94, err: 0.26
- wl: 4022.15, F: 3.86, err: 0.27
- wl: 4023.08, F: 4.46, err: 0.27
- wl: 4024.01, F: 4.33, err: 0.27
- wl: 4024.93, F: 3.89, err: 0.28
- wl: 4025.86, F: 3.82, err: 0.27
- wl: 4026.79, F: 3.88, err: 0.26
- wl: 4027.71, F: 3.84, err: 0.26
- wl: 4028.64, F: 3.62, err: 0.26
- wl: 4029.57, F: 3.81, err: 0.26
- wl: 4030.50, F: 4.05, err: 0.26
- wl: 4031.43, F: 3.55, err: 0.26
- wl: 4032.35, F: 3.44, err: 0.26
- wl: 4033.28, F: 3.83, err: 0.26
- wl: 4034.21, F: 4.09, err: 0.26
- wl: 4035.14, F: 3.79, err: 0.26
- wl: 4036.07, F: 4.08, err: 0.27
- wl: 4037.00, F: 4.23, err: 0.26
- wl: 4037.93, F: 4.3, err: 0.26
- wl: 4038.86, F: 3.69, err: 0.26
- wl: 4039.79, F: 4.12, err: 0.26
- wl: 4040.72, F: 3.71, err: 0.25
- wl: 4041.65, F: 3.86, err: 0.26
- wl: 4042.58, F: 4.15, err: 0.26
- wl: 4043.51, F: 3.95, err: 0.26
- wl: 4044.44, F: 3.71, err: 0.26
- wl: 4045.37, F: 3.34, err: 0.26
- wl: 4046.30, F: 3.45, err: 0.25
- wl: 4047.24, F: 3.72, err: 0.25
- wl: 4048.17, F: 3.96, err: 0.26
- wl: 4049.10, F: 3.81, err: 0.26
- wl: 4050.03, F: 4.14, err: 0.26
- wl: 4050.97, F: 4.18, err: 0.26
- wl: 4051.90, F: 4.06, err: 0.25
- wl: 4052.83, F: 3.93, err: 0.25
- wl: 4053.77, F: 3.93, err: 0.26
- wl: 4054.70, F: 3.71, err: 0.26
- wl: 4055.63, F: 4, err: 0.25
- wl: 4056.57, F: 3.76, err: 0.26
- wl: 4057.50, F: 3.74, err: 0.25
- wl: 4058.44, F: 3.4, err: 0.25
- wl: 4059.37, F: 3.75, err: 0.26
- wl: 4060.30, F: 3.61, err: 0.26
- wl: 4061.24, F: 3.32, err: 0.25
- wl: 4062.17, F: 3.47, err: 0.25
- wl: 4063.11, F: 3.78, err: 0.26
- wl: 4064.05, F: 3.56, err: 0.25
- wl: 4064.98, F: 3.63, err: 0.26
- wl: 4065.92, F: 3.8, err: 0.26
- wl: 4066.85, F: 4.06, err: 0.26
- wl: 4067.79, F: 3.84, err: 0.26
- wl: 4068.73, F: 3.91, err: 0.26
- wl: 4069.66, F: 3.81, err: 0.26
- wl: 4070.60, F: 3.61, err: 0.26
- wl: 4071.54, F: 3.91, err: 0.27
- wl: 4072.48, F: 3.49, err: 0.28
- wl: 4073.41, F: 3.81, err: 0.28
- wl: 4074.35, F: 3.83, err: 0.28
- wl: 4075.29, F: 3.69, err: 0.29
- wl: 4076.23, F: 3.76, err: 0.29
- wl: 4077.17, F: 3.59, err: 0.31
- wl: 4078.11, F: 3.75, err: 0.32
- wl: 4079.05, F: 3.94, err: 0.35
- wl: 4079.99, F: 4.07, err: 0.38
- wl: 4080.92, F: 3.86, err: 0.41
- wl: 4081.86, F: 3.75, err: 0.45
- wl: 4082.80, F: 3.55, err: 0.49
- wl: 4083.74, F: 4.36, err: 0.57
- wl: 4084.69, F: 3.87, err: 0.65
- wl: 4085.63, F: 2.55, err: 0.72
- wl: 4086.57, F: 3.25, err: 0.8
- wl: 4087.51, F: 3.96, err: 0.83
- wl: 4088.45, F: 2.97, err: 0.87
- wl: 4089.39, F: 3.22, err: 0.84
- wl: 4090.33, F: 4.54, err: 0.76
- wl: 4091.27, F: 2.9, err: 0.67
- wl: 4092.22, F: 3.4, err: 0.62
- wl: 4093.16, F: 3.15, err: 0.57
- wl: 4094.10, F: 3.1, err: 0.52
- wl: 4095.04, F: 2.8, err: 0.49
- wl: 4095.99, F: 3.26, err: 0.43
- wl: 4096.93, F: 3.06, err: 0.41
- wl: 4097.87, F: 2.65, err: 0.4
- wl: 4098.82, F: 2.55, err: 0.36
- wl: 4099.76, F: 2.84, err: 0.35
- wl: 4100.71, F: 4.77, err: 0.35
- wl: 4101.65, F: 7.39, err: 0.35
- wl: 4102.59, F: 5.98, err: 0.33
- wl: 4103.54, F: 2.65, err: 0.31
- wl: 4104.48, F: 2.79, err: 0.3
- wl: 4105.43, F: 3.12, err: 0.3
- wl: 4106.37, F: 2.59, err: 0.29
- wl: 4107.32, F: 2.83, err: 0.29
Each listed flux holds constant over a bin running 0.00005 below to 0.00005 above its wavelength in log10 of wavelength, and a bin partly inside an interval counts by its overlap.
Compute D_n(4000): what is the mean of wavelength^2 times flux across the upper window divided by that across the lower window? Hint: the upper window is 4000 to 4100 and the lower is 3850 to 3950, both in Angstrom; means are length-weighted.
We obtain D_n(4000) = 1.09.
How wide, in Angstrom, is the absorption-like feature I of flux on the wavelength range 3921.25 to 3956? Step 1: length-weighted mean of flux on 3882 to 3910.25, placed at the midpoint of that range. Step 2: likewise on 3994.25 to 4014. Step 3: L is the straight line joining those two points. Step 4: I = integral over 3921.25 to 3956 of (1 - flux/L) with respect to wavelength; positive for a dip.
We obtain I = 1.39 Angstrom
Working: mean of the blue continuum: 3.58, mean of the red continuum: 3.78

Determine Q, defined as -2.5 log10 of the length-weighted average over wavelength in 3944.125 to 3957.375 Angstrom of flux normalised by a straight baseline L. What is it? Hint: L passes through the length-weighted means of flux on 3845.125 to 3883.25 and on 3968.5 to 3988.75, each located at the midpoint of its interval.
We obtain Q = -0.06 mag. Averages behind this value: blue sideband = 3.83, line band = 3.68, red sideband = 3.38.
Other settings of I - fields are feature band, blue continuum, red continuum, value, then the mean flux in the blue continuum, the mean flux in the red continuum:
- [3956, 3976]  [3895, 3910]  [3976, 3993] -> 2.10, 3.62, 3.59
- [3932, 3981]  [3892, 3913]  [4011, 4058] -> 4.80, 3.59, 3.89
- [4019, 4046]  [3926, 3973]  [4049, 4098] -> -2.52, 3.44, 3.64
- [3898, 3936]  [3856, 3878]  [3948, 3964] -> 1.41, 3.94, 3.57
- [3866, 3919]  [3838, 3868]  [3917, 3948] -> -2.44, 3.61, 3.52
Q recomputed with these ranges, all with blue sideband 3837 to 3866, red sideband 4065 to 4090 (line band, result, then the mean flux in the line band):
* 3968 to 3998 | 0.04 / 3.51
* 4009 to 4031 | -0.07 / 3.91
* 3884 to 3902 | 0.00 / 3.58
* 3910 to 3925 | -0.05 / 3.78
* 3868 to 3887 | -0.04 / 3.69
